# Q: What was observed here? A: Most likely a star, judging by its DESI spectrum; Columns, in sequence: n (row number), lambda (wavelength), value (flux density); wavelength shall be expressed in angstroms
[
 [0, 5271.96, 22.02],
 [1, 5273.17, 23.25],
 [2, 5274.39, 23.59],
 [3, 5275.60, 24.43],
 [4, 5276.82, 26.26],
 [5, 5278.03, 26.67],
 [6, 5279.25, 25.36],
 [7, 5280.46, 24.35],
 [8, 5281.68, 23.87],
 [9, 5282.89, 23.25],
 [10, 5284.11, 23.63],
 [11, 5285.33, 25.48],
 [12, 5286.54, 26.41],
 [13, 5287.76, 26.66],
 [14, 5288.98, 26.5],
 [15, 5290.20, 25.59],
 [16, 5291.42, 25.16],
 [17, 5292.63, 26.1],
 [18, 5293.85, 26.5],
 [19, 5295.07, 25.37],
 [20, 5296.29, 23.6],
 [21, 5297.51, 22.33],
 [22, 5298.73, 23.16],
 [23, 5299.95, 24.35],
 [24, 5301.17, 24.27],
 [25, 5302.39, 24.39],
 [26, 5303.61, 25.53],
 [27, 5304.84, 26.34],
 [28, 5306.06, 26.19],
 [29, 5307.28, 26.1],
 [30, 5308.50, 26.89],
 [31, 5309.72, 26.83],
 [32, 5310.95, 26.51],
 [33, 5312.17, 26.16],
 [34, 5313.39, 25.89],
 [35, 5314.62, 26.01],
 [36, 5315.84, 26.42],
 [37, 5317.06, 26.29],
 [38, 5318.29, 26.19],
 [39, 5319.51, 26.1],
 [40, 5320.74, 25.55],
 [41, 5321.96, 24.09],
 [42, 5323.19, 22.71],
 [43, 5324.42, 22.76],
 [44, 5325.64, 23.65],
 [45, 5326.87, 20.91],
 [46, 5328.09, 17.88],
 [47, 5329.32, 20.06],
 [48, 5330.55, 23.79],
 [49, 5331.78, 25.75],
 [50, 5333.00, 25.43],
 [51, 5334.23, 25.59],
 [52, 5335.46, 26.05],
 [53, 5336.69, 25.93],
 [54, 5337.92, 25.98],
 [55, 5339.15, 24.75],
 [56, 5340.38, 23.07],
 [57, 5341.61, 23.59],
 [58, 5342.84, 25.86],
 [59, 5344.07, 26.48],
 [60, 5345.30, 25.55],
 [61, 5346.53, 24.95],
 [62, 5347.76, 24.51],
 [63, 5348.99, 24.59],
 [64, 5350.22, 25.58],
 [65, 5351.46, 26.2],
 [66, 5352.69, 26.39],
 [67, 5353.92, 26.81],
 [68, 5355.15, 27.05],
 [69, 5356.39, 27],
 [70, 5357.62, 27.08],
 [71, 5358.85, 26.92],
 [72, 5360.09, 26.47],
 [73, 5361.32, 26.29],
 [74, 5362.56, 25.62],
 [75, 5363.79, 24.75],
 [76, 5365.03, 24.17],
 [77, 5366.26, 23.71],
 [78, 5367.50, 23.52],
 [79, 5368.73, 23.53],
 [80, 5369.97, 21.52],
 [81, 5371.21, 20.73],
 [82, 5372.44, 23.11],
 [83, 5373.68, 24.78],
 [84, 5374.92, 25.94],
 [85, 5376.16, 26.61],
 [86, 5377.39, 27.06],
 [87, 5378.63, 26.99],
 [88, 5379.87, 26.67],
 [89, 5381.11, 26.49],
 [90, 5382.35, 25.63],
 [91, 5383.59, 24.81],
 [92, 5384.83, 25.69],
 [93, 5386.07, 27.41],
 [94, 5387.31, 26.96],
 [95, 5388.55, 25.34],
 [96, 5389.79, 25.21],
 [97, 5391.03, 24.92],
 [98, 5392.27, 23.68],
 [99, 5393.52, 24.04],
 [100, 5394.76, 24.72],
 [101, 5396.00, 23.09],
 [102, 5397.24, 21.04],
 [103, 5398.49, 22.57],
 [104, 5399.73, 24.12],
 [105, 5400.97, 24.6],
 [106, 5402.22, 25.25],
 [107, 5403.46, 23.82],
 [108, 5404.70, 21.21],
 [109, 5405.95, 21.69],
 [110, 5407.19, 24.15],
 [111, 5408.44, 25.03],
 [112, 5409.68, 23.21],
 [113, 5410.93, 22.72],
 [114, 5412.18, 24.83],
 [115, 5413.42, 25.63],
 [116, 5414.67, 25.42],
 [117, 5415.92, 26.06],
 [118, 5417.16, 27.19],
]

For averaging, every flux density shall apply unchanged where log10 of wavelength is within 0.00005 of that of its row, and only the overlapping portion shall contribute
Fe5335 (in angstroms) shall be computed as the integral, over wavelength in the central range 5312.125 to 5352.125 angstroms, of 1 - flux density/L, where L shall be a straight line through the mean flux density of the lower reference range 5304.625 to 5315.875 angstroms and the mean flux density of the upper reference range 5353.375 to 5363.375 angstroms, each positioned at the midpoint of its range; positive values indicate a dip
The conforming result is 2.7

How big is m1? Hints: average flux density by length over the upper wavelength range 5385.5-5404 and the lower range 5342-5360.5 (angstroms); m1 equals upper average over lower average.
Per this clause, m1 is 0.94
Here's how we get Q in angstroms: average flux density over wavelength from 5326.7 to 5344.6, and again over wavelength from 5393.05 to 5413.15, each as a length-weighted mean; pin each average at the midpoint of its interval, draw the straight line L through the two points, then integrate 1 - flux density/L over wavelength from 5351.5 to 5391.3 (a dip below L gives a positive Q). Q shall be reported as -2.78 angstroms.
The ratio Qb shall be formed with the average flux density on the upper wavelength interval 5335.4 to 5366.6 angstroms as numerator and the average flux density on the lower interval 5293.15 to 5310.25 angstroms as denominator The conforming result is 1.0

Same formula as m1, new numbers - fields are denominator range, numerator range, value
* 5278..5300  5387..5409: 0.96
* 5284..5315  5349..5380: 0.99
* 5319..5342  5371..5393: 1.07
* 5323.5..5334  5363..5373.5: 1.03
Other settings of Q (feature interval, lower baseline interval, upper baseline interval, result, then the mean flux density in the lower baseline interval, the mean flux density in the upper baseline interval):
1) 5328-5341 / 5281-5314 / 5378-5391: 0.68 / 25.3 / 26.1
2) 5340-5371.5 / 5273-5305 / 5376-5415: -0.47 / 24.9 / 24.7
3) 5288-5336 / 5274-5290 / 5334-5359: 1.02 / 25.1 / 25.7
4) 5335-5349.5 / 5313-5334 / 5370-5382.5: -0.36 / 24.1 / 25.2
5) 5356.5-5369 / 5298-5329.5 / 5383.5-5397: -0.22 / 24.7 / 25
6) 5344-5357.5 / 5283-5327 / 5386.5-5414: -0.72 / 25.2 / 24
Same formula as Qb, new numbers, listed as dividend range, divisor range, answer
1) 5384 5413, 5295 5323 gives 0.95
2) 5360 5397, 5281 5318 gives 0.98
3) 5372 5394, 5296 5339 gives 1.04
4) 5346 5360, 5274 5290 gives 1.04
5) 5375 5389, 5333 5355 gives 1.04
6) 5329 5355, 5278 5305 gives 1.01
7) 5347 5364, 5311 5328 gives 1.06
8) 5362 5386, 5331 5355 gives 0.98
